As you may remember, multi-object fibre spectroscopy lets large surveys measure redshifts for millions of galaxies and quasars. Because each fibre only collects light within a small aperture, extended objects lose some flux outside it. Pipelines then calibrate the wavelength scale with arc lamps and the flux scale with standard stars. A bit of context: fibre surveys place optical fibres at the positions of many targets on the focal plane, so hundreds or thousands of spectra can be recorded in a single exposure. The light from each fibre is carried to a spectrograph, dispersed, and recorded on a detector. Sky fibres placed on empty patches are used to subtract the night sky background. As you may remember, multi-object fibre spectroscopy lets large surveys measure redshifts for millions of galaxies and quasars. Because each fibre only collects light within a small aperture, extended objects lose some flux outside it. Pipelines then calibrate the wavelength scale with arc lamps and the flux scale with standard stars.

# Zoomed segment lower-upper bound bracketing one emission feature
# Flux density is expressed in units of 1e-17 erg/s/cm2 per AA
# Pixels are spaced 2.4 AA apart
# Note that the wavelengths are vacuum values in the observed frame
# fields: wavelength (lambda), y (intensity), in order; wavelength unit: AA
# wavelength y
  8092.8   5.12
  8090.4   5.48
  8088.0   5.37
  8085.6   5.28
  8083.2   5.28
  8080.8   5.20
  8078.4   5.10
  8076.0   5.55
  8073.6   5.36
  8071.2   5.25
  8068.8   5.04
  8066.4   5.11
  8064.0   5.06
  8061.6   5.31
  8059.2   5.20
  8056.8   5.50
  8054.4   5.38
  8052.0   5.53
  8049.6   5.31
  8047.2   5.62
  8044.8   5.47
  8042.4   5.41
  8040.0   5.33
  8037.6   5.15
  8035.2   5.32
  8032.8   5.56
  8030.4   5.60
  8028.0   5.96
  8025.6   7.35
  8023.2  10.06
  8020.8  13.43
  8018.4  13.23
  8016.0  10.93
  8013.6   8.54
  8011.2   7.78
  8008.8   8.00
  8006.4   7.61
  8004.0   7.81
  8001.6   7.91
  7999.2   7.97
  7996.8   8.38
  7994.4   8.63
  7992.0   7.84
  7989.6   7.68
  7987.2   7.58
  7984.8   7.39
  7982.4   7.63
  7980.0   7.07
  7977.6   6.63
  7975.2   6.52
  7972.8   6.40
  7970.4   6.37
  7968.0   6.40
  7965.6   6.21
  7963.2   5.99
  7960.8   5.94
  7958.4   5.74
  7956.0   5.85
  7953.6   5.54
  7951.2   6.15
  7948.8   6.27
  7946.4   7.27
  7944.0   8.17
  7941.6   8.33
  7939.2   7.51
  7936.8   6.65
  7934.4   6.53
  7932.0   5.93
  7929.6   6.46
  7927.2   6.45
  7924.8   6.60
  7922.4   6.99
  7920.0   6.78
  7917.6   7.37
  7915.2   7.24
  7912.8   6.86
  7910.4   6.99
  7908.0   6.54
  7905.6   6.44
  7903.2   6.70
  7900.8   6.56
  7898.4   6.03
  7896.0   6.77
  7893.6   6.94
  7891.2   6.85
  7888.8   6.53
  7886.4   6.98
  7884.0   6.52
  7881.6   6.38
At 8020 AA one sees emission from [O III] 5007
